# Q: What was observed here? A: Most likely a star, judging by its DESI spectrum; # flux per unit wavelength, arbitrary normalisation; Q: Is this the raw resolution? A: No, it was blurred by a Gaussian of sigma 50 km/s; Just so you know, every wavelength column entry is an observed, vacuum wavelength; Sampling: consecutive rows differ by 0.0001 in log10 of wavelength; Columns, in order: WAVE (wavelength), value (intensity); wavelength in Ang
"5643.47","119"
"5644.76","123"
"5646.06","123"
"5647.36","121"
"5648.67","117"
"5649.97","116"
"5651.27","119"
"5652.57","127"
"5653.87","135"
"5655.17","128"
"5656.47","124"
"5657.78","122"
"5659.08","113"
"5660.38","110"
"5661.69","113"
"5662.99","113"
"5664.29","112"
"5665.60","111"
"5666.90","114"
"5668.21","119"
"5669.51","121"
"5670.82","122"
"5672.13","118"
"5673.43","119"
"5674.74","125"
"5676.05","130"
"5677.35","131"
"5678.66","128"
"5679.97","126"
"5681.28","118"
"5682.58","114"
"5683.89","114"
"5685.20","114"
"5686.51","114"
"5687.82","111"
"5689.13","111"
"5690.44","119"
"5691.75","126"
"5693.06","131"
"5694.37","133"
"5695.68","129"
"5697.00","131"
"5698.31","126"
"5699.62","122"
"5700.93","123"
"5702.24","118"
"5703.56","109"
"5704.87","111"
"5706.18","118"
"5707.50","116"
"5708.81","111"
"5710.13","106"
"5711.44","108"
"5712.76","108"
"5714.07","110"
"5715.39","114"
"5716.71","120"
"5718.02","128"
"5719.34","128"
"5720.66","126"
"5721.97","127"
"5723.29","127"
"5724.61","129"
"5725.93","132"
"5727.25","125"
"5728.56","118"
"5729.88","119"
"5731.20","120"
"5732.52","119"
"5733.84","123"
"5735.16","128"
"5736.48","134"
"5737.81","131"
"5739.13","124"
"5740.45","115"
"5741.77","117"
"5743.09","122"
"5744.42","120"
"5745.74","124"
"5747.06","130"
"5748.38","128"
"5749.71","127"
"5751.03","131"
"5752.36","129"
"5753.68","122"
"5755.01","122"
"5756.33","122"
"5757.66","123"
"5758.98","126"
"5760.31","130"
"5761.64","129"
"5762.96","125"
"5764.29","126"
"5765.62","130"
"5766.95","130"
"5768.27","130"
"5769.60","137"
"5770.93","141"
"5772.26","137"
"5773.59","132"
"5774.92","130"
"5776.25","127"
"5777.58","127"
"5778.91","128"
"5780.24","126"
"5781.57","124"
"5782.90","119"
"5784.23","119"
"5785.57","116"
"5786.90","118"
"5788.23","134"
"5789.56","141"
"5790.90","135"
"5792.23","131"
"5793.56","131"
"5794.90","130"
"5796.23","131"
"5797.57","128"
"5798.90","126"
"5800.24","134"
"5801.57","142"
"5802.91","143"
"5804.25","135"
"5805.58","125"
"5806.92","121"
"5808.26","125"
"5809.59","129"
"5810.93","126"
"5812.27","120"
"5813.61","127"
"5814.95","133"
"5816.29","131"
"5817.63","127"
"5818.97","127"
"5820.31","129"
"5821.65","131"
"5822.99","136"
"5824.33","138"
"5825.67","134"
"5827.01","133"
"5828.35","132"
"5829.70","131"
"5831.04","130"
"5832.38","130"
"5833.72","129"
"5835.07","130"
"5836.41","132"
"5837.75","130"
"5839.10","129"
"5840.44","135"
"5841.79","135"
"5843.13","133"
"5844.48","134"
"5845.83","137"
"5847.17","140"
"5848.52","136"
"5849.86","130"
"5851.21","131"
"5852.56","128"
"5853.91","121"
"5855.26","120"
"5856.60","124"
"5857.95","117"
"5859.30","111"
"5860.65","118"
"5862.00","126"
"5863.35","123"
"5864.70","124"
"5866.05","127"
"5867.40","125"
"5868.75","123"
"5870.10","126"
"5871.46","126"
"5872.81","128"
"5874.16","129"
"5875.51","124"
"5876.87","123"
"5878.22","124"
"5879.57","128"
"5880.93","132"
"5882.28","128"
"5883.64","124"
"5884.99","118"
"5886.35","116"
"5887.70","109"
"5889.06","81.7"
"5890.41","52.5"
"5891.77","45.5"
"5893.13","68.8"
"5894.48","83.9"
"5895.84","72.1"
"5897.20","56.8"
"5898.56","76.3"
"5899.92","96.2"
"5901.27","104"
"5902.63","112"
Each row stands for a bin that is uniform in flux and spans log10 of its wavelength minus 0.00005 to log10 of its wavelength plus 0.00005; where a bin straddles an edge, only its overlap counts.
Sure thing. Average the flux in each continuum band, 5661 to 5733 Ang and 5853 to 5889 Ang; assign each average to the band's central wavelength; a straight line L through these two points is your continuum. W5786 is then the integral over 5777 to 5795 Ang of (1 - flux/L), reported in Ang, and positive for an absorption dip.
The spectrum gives -0.9 Ang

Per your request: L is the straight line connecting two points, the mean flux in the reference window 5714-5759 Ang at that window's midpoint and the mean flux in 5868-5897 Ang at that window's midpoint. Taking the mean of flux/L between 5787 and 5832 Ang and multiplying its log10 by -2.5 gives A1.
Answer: -0.14 mag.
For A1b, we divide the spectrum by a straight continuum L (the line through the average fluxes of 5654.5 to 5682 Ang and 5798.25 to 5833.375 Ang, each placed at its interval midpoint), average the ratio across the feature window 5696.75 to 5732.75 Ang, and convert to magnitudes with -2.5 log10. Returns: 0.03 mag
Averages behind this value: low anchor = 120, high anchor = 131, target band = 120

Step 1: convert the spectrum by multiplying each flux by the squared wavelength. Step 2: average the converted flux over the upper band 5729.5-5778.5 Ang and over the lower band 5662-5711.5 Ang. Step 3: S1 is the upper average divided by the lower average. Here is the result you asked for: 1.1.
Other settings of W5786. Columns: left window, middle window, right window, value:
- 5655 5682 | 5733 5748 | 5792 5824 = 0.1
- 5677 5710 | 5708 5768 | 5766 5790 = 0.6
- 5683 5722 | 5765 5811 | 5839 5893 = -3.9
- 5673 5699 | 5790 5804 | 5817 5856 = -0.5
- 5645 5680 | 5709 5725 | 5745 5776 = 0.8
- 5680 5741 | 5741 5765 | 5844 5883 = -0.6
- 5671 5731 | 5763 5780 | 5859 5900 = -2.3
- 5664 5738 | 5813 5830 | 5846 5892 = -1.6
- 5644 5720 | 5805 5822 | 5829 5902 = -1.4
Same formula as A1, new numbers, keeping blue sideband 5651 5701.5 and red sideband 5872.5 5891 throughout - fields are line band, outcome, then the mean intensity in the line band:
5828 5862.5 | -0.11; 129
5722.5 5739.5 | -0.05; 125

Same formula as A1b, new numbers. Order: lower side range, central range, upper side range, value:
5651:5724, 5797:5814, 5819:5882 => -0.03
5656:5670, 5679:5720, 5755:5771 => 0.02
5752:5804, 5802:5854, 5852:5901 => -0.10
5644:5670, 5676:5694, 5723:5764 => 0.00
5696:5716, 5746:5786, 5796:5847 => -0.03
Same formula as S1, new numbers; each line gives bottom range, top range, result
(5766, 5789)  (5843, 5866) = 1.01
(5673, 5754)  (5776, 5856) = 1.11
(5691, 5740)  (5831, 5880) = 1.10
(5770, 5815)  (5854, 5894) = 0.91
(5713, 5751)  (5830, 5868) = 1.08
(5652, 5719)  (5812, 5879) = 1.14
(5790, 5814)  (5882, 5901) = 0.69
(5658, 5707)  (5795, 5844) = 1.15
